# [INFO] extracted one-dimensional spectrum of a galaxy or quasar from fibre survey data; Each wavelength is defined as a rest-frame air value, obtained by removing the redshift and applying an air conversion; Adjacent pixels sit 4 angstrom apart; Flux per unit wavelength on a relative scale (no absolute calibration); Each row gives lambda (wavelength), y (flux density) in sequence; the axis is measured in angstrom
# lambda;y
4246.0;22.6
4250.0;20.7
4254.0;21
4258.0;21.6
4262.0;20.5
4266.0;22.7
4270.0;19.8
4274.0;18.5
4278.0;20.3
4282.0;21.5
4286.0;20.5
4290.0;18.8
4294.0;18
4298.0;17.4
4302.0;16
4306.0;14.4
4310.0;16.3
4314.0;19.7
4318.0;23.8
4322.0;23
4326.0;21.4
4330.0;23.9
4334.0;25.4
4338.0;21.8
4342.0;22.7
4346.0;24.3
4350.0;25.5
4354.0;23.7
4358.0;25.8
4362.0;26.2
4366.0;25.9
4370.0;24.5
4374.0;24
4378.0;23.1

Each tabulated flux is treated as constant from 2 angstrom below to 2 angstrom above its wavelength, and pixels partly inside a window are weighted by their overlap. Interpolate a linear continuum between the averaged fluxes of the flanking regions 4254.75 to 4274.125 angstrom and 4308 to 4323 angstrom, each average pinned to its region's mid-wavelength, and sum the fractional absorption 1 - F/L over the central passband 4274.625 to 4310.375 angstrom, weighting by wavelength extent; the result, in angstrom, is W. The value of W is 4.25 angstrom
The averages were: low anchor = 20.8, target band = 18.2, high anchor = 20.5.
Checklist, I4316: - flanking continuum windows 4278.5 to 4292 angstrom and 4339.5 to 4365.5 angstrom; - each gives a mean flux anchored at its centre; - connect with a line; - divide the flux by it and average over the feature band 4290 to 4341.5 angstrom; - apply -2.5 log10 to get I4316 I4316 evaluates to 0.12 mag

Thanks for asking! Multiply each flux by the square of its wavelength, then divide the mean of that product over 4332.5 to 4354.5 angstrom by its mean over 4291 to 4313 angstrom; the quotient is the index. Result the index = 1.46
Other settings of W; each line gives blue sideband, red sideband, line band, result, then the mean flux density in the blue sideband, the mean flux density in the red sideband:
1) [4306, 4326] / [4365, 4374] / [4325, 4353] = -1.88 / 20.1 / 24.9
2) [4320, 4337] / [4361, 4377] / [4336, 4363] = -0.03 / 23.3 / 25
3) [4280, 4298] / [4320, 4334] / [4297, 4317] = 3.91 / 19.4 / 23.1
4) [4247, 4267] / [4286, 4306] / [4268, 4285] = -0.59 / 21.3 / 17.5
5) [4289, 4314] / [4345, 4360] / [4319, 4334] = -1.69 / 17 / 24.9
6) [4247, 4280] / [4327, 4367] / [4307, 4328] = 2.35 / 20.7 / 24.4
